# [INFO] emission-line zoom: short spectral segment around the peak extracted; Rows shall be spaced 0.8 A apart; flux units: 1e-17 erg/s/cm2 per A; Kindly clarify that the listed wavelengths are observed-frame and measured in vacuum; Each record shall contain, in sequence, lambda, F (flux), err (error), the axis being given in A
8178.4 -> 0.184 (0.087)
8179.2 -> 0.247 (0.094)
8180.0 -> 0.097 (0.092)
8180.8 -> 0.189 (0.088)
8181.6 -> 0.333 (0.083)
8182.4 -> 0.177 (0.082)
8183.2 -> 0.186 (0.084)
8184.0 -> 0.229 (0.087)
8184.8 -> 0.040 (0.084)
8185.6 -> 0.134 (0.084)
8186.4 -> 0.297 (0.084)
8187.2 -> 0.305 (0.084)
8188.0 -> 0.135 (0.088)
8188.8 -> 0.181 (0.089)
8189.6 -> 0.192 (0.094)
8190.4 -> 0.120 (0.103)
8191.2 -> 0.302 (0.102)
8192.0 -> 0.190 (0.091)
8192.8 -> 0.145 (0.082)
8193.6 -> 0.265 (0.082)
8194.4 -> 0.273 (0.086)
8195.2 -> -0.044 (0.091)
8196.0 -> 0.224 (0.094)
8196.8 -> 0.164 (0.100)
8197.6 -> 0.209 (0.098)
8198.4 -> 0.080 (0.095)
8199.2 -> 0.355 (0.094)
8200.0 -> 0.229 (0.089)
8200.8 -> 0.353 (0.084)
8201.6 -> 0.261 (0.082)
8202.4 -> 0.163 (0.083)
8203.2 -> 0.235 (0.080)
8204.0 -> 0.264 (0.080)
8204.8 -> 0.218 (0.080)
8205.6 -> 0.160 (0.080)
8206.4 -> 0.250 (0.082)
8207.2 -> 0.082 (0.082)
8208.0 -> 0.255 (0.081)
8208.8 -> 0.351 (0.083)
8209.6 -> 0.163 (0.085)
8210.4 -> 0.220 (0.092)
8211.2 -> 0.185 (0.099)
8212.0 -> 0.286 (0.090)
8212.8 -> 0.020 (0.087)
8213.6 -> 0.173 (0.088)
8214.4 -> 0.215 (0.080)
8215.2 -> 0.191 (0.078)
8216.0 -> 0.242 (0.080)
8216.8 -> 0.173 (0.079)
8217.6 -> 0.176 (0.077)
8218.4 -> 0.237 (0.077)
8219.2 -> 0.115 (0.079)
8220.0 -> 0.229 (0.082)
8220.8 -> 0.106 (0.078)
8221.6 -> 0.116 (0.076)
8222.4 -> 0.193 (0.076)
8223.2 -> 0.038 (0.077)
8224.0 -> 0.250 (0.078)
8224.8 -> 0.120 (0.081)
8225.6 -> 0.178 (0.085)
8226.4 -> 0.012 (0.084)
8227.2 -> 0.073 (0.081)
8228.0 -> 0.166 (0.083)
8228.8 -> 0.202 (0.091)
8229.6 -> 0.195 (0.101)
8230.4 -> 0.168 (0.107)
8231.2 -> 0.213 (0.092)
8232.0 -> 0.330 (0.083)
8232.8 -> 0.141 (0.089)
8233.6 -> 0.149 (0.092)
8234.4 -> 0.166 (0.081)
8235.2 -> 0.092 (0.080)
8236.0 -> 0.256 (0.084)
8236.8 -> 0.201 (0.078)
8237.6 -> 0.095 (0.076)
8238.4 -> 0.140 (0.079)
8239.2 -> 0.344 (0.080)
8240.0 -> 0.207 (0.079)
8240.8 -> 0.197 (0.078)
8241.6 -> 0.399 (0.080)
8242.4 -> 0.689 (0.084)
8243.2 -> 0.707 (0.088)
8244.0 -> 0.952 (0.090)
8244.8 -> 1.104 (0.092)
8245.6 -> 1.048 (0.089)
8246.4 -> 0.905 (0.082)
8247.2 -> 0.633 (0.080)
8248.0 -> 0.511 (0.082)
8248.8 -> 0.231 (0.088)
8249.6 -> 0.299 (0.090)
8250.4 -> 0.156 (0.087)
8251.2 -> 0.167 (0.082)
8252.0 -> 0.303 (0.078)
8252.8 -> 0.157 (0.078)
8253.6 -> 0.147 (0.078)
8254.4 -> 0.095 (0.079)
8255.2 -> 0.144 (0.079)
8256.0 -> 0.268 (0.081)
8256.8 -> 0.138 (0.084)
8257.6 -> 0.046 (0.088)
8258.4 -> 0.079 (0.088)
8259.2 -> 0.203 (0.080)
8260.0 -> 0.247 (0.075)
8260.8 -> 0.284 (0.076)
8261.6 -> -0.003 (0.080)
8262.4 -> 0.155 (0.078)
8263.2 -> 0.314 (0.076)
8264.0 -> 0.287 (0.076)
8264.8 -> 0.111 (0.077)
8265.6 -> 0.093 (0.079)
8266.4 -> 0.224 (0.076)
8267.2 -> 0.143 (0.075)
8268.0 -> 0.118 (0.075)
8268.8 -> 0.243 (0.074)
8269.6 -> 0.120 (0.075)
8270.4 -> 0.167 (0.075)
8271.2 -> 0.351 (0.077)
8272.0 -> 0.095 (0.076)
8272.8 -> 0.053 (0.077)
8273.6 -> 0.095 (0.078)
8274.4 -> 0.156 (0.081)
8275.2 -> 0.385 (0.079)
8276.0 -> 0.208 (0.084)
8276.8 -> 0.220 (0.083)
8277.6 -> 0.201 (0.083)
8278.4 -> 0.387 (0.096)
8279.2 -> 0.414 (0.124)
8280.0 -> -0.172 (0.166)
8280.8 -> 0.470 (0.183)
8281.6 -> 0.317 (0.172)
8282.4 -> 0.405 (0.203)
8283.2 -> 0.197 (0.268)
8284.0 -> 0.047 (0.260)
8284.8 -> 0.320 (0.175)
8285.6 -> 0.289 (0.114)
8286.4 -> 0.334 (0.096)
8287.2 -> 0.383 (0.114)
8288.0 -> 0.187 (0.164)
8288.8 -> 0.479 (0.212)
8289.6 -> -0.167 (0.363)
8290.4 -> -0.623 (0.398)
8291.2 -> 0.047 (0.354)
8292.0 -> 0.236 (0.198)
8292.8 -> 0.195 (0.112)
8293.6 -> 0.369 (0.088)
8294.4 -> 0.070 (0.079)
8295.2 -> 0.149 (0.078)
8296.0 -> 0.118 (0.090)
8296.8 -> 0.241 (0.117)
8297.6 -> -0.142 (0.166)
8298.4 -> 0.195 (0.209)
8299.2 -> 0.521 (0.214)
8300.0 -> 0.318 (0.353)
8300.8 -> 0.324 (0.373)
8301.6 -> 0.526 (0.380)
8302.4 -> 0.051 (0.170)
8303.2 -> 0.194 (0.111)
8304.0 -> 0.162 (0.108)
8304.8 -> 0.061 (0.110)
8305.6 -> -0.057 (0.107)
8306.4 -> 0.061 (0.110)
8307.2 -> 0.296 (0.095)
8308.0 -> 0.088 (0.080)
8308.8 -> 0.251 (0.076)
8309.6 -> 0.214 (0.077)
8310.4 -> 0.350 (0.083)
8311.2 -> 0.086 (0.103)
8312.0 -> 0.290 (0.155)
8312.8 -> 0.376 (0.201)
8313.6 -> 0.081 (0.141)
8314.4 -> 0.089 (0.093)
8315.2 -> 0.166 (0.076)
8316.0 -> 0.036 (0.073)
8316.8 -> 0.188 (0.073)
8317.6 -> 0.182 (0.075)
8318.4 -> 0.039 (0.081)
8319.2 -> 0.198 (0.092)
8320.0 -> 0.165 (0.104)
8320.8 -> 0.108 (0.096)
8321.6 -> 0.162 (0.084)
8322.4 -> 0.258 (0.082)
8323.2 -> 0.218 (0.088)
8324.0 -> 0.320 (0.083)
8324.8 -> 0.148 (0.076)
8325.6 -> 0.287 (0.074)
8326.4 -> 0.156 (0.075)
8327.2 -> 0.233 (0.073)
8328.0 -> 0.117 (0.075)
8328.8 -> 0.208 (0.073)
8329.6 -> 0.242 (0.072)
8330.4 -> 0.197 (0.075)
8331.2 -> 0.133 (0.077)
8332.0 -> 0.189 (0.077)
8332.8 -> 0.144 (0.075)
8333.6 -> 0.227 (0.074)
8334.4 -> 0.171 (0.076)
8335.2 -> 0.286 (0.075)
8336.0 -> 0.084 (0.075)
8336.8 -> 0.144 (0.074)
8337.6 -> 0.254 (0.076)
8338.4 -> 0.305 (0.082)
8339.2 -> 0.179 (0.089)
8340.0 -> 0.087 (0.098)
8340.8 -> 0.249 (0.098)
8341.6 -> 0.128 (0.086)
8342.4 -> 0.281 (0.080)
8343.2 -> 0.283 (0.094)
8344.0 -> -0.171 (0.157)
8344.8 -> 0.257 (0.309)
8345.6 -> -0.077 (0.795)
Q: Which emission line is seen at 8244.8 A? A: H-gamma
